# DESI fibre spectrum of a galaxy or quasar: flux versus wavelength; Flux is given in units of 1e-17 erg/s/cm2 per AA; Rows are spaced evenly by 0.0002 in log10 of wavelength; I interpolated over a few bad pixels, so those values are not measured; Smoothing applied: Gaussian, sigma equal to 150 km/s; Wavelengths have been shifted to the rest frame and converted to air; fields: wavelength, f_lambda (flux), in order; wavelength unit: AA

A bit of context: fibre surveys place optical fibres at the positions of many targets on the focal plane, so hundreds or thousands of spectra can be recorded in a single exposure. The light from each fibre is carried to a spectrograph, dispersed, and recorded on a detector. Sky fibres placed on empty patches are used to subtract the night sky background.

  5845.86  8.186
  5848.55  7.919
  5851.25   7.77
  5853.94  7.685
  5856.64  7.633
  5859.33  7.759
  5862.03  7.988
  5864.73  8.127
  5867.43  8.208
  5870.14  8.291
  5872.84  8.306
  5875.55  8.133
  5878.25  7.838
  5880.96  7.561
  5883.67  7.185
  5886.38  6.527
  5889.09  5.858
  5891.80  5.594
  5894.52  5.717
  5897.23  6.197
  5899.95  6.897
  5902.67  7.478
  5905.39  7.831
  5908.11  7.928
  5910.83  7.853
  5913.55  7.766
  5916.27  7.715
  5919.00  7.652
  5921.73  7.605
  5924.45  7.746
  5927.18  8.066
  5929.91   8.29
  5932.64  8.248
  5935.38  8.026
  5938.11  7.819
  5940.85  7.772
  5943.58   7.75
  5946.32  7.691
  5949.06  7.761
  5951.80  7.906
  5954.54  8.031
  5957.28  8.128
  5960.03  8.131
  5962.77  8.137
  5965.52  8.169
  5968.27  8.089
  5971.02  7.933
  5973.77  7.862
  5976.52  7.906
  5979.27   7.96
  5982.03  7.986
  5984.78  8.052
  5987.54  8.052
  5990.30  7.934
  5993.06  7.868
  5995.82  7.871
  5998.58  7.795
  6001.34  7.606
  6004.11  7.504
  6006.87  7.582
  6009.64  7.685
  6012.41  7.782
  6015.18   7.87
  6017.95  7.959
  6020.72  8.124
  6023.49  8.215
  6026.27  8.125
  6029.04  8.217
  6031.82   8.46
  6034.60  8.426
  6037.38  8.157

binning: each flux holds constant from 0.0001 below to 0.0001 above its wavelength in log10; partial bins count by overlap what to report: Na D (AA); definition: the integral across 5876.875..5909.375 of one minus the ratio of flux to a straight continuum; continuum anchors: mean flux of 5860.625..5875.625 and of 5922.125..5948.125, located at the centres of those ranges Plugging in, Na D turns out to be 4.8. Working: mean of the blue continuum 8.17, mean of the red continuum 7.92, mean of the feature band 6.88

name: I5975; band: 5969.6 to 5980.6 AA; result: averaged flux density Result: 7.92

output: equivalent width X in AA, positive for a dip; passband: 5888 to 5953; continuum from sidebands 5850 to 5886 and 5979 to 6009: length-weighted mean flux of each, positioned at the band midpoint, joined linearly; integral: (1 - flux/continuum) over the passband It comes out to 3.0 AA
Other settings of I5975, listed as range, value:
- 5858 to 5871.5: 8.07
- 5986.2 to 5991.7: 7.99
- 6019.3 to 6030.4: 8.17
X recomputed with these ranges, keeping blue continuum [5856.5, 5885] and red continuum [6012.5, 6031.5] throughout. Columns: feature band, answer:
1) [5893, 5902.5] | 1.84 AA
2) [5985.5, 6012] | 0.95 AA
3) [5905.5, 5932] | 0.40 AA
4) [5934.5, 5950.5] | 0.41 AA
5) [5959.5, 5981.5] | 0.04 AA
